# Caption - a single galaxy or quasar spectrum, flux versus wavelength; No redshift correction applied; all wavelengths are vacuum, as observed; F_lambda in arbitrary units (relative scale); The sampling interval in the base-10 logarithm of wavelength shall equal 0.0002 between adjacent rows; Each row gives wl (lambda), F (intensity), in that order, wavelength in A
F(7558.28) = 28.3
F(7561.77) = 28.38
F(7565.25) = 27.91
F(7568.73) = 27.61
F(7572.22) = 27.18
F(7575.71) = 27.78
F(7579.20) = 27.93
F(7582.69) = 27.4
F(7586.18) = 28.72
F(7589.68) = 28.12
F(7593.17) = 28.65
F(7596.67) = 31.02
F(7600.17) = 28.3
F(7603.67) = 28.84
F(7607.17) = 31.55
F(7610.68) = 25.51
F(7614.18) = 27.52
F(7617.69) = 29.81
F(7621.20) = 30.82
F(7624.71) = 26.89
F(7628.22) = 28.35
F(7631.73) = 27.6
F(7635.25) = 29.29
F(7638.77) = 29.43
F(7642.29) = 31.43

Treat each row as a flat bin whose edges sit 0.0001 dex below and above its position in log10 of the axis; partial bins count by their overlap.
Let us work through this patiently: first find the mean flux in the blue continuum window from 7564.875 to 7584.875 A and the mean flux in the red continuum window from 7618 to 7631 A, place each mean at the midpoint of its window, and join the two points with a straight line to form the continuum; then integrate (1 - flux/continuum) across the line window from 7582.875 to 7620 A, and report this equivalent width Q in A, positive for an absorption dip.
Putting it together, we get -0.7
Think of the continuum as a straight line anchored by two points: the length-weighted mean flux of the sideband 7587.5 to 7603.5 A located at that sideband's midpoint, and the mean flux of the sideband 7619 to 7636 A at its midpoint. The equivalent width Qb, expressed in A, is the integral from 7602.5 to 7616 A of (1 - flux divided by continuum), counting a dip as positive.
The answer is 0.2 A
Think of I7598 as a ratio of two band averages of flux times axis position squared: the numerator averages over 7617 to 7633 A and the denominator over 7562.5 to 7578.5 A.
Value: 1.05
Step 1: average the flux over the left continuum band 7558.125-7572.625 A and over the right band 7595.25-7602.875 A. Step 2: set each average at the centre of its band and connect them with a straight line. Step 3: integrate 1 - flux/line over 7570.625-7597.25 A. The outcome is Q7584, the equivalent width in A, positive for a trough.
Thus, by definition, 0.5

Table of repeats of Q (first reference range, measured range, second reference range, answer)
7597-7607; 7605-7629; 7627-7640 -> 0.32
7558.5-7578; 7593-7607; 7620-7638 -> -0.66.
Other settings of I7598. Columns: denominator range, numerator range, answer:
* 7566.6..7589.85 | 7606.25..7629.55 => 1.04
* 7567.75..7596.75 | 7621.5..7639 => 1.02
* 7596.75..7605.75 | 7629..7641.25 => 1.00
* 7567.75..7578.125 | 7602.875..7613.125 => 1.05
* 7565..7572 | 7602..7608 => 1.10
